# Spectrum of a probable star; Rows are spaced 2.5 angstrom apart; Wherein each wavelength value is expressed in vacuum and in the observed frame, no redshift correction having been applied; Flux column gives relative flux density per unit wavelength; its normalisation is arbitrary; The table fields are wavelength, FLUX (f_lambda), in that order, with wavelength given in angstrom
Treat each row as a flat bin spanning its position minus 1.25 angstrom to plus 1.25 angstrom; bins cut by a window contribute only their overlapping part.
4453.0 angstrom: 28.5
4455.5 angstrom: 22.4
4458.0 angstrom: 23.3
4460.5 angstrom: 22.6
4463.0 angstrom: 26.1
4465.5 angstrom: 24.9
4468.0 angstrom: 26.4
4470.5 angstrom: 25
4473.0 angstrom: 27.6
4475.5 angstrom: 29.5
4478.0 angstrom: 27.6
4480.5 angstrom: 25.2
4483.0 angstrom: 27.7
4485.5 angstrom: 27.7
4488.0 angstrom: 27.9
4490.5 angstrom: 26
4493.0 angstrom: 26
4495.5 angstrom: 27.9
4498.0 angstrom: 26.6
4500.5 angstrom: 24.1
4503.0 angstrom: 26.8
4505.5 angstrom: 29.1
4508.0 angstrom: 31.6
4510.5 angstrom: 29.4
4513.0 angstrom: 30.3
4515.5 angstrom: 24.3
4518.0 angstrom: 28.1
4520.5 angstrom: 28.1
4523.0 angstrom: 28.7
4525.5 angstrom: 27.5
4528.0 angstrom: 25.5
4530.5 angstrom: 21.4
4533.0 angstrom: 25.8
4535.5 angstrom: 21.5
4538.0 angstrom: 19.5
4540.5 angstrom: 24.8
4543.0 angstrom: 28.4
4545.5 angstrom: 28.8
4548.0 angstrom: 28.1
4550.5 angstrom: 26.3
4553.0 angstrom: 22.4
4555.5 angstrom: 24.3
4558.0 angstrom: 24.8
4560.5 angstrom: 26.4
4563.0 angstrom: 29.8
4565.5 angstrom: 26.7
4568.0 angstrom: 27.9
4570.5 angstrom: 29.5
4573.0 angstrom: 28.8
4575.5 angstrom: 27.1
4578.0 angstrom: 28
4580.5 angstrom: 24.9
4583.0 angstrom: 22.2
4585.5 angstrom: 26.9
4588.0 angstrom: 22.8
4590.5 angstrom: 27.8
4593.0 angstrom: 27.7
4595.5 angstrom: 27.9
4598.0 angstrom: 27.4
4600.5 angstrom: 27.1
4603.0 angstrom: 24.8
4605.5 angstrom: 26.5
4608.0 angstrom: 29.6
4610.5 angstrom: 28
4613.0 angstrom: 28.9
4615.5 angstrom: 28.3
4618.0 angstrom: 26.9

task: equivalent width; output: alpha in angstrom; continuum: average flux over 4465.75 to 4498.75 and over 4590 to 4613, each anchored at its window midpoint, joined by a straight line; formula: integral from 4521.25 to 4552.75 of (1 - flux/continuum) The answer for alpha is 2.01 angstrom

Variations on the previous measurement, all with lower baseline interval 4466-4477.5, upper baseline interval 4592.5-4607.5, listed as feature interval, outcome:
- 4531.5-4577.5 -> 1.42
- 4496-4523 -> -0.88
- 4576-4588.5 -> 0.82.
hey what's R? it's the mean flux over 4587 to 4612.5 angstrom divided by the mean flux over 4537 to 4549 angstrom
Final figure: 1.04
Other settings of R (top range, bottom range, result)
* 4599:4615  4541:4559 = 1.05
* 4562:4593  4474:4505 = 1.00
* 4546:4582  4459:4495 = 1.01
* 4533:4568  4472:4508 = 0.94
